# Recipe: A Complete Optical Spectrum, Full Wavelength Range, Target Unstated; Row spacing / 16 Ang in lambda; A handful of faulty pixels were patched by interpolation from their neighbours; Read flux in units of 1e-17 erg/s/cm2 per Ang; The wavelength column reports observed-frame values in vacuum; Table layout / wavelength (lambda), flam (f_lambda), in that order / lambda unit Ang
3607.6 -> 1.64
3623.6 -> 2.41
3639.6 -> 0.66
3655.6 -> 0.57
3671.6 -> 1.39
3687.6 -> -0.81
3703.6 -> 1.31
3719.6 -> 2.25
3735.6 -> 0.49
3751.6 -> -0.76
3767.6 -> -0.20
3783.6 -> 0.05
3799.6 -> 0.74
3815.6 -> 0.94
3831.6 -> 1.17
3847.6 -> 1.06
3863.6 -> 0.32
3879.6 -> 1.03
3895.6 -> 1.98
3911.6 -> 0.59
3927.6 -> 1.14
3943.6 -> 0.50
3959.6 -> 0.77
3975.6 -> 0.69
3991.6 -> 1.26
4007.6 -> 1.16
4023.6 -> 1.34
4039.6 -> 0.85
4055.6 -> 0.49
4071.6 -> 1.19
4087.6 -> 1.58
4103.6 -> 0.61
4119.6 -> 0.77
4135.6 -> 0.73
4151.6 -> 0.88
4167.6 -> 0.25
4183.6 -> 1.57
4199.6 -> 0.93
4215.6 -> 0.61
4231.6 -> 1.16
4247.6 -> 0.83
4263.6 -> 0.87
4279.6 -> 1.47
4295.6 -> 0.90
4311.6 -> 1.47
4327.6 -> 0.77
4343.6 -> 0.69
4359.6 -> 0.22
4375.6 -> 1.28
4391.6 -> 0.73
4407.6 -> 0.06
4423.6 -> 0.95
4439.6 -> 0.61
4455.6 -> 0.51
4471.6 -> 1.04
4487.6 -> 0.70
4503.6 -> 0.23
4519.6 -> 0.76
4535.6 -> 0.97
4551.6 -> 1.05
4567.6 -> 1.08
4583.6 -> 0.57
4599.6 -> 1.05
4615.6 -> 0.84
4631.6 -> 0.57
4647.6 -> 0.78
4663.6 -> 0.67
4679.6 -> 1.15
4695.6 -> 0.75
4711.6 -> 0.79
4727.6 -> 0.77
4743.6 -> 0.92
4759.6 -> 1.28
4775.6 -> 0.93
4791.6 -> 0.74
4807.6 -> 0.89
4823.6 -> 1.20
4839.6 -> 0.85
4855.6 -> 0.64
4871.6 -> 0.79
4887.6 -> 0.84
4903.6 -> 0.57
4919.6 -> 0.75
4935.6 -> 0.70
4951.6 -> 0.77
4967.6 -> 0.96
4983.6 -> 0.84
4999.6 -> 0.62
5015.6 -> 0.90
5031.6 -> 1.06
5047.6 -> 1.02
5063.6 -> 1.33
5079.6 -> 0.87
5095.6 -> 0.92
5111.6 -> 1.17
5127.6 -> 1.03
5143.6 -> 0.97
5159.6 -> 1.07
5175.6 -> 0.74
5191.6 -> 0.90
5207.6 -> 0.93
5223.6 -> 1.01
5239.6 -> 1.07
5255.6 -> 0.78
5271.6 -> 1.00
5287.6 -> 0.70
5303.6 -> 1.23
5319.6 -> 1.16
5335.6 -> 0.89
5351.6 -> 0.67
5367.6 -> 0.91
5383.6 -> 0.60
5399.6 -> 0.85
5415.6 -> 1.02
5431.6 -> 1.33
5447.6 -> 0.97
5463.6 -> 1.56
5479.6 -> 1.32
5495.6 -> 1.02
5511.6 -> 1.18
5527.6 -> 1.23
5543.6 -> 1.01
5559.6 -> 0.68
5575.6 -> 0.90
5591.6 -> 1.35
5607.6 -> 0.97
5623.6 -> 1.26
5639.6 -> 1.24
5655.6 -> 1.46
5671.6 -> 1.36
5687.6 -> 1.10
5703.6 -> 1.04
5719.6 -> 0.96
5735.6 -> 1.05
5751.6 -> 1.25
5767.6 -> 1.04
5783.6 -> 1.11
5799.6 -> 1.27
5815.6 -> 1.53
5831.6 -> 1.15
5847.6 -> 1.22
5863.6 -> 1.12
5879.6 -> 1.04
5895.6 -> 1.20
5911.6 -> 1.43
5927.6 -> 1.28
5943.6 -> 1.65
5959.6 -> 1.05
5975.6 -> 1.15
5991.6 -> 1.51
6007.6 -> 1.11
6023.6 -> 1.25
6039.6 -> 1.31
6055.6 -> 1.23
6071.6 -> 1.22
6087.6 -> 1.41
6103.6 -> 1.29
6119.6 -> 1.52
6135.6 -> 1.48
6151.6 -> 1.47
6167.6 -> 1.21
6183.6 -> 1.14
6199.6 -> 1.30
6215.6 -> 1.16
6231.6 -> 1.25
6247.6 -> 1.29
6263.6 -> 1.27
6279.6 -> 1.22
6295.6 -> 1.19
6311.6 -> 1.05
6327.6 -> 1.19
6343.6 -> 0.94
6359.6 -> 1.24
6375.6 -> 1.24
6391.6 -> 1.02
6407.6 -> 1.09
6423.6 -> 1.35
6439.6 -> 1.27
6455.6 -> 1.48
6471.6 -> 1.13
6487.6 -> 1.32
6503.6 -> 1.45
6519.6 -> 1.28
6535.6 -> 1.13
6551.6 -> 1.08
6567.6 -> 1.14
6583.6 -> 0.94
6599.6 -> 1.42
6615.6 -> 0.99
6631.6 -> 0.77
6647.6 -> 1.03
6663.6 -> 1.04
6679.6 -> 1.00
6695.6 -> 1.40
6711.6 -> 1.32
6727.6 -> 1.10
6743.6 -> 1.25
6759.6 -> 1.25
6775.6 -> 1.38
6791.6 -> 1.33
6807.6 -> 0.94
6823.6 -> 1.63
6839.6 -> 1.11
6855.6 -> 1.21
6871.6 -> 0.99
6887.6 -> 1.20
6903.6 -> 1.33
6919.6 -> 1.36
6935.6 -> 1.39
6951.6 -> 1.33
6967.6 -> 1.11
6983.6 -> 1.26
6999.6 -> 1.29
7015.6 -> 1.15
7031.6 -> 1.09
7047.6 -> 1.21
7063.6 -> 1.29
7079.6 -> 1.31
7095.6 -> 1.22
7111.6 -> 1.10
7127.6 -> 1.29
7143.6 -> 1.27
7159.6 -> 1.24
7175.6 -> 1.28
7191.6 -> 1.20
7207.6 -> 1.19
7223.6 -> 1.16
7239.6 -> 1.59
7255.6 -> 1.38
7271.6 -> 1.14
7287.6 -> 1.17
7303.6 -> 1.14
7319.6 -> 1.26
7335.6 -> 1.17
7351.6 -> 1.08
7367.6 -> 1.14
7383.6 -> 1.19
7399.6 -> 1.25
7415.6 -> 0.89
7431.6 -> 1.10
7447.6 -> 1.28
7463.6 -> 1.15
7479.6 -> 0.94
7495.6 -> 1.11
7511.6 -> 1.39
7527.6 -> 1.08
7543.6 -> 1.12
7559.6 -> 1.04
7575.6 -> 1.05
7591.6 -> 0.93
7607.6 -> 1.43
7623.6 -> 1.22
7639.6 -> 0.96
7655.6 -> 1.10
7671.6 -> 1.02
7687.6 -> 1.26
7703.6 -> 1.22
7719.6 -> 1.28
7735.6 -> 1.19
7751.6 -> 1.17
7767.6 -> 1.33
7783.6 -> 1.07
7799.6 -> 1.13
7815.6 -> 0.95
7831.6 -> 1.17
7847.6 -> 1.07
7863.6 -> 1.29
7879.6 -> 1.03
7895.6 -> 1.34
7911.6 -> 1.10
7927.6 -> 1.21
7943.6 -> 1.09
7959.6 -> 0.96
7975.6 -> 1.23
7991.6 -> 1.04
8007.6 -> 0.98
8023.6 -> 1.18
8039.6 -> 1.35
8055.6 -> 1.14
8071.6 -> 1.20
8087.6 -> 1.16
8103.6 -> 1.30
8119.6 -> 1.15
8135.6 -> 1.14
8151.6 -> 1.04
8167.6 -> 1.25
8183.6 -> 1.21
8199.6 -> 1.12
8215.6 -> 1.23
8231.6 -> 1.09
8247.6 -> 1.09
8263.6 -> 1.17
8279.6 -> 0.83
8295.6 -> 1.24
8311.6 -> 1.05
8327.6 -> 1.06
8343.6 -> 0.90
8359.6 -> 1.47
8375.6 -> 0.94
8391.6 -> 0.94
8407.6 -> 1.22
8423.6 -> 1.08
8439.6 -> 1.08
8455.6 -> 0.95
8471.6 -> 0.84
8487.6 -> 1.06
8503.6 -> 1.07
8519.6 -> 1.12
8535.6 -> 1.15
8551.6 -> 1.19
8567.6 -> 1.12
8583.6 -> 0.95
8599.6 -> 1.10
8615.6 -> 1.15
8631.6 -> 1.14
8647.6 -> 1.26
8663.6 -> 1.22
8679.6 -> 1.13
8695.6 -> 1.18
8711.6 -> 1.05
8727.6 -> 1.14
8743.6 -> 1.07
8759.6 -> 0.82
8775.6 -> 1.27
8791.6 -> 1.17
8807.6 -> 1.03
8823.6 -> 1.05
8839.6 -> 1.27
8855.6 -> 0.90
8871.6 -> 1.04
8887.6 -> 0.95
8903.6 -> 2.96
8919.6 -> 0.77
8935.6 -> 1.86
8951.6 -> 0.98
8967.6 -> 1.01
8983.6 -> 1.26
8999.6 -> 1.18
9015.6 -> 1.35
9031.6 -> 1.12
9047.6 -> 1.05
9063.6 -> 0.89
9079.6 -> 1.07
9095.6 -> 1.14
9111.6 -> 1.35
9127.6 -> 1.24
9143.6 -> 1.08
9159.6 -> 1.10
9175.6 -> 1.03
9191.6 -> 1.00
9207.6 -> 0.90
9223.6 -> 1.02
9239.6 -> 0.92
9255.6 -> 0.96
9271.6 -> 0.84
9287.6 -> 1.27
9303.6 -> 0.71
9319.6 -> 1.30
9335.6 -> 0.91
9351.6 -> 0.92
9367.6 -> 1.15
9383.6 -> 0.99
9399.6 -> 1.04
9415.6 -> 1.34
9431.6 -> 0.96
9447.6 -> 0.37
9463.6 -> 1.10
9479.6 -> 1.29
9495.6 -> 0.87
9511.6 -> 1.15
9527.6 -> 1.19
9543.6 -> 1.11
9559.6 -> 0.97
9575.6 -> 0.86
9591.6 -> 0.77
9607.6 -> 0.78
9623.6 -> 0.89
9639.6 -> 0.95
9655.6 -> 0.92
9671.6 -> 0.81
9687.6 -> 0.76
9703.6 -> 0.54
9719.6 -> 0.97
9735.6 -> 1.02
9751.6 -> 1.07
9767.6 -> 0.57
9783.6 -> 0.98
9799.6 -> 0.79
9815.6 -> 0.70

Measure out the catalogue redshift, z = 0.357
